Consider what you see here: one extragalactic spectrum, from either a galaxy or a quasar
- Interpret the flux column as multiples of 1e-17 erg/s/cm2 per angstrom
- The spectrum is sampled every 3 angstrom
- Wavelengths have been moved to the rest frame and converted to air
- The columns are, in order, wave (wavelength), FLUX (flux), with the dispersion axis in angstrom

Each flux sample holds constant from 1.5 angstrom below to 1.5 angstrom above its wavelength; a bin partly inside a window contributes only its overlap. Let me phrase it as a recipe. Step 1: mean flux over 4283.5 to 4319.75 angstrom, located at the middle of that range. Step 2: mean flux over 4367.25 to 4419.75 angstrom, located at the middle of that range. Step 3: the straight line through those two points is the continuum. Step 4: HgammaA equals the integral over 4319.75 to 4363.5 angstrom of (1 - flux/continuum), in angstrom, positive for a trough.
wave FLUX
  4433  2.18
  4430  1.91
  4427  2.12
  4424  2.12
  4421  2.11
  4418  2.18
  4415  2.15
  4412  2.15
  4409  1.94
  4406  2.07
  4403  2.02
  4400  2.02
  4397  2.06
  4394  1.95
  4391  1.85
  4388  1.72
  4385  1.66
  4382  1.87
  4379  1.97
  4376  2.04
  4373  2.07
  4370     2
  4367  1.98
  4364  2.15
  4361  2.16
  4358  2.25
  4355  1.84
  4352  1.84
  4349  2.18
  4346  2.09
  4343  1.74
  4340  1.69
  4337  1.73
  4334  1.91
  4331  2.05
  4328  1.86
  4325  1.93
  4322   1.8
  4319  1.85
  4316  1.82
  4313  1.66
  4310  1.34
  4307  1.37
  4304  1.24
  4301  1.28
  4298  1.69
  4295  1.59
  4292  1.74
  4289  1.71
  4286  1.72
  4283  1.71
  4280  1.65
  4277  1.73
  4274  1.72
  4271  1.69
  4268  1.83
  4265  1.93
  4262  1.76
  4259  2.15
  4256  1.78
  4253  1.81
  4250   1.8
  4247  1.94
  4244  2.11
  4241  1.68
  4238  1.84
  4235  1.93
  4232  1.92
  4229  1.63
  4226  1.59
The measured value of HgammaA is -4.46 angstrom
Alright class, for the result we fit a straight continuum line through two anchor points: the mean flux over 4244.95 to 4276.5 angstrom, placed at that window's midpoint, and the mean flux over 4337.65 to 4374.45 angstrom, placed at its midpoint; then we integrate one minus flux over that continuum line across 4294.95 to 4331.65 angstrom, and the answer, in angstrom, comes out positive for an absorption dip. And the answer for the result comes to 5.4 angstrom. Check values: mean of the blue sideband 1.84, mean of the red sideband 1.99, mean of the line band 1.65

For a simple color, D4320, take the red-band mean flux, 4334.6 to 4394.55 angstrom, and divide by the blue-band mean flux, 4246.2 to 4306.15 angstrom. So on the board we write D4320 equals 1.1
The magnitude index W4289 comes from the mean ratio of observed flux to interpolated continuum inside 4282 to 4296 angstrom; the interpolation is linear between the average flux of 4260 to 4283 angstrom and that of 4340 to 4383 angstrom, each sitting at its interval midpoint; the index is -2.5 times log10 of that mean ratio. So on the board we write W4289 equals 0.070 mag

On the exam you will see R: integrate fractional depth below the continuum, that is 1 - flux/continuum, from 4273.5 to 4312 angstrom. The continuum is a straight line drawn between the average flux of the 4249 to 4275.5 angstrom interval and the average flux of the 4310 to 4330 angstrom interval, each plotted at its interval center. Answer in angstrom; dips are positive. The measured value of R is 5.0 angstrom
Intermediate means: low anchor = 1.83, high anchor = 1.79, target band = 1.57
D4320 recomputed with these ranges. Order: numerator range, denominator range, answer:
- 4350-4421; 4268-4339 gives 1.18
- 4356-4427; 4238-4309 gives 1.17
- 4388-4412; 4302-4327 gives 1.22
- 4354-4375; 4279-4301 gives 1.25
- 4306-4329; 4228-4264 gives 0.91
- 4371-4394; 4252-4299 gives 1.07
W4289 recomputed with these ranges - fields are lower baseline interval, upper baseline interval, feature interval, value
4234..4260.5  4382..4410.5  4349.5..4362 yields -0.065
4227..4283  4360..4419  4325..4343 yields 0.046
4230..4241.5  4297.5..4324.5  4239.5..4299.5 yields -0.039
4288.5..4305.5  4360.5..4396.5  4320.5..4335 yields -0.133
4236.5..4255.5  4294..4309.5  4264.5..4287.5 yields -0.074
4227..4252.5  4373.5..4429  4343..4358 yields -0.020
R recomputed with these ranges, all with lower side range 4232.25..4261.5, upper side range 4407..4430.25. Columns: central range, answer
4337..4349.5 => 0.8 angstrom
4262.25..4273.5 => 0.7 angstrom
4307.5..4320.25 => 2.1 angstrom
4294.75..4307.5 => 3.5 angstrom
